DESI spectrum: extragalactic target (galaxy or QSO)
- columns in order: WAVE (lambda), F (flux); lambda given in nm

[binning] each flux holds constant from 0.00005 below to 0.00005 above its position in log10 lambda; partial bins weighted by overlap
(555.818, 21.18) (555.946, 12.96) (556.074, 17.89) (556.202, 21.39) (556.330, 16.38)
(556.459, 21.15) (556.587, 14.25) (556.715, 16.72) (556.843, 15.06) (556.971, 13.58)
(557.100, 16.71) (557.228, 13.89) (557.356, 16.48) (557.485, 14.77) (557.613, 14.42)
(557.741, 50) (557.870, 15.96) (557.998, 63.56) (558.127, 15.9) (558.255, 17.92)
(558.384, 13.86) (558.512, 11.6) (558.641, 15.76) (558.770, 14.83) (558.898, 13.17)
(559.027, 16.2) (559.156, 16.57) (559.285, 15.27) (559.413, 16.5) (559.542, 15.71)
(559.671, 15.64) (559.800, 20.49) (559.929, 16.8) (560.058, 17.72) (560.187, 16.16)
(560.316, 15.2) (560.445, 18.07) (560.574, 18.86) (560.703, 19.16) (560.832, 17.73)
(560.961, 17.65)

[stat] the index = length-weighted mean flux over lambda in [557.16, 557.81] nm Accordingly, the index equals 21.8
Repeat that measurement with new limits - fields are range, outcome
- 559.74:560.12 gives 18.3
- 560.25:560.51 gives 16.6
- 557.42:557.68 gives 15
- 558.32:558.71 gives 13.7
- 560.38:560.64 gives 18.5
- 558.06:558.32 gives 17.3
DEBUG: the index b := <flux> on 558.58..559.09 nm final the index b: 15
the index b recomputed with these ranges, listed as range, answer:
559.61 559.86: 18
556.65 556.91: 15.9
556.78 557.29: 14.8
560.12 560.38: 15.7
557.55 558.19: 32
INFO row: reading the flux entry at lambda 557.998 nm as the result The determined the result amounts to 63.56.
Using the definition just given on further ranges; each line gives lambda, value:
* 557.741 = 50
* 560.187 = 16.16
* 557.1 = 16.71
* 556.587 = 14.25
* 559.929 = 16.8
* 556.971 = 13.58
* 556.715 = 16.72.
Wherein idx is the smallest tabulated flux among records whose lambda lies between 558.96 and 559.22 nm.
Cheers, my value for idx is 16.2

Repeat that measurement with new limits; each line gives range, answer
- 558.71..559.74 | 13.17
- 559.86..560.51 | 15.2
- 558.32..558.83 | 11.6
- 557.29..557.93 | 14.42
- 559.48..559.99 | 15.64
